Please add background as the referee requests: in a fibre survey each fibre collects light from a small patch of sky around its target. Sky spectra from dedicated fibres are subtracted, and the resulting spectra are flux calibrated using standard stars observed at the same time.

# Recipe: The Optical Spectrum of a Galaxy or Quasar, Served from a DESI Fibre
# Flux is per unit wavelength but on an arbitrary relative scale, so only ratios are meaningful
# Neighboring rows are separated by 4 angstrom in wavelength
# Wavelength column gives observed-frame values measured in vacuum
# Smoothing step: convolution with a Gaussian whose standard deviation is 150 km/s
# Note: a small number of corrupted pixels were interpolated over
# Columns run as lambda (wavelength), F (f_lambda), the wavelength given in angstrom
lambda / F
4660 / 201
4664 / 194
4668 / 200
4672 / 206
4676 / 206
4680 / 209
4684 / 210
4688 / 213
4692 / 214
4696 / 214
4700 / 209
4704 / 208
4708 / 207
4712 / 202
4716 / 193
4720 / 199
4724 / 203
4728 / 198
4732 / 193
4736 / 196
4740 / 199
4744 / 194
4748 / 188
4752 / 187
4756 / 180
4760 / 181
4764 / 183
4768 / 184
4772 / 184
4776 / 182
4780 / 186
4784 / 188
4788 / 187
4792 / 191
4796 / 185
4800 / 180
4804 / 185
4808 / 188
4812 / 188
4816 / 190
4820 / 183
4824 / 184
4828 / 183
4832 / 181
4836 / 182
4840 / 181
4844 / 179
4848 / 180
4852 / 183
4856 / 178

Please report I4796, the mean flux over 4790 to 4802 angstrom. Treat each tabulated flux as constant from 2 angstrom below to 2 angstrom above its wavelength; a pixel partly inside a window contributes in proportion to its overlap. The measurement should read 185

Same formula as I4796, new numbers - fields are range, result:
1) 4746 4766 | 184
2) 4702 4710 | 208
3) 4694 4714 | 208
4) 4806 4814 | 188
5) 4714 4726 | 198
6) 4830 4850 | 181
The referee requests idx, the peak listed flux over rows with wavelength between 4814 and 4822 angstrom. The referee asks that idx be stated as 190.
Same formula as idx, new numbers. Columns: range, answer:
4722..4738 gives 203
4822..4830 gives 184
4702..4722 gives 208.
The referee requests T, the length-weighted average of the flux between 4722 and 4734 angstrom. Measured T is 198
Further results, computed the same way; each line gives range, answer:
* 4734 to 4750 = 194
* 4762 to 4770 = 184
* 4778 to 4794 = 188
